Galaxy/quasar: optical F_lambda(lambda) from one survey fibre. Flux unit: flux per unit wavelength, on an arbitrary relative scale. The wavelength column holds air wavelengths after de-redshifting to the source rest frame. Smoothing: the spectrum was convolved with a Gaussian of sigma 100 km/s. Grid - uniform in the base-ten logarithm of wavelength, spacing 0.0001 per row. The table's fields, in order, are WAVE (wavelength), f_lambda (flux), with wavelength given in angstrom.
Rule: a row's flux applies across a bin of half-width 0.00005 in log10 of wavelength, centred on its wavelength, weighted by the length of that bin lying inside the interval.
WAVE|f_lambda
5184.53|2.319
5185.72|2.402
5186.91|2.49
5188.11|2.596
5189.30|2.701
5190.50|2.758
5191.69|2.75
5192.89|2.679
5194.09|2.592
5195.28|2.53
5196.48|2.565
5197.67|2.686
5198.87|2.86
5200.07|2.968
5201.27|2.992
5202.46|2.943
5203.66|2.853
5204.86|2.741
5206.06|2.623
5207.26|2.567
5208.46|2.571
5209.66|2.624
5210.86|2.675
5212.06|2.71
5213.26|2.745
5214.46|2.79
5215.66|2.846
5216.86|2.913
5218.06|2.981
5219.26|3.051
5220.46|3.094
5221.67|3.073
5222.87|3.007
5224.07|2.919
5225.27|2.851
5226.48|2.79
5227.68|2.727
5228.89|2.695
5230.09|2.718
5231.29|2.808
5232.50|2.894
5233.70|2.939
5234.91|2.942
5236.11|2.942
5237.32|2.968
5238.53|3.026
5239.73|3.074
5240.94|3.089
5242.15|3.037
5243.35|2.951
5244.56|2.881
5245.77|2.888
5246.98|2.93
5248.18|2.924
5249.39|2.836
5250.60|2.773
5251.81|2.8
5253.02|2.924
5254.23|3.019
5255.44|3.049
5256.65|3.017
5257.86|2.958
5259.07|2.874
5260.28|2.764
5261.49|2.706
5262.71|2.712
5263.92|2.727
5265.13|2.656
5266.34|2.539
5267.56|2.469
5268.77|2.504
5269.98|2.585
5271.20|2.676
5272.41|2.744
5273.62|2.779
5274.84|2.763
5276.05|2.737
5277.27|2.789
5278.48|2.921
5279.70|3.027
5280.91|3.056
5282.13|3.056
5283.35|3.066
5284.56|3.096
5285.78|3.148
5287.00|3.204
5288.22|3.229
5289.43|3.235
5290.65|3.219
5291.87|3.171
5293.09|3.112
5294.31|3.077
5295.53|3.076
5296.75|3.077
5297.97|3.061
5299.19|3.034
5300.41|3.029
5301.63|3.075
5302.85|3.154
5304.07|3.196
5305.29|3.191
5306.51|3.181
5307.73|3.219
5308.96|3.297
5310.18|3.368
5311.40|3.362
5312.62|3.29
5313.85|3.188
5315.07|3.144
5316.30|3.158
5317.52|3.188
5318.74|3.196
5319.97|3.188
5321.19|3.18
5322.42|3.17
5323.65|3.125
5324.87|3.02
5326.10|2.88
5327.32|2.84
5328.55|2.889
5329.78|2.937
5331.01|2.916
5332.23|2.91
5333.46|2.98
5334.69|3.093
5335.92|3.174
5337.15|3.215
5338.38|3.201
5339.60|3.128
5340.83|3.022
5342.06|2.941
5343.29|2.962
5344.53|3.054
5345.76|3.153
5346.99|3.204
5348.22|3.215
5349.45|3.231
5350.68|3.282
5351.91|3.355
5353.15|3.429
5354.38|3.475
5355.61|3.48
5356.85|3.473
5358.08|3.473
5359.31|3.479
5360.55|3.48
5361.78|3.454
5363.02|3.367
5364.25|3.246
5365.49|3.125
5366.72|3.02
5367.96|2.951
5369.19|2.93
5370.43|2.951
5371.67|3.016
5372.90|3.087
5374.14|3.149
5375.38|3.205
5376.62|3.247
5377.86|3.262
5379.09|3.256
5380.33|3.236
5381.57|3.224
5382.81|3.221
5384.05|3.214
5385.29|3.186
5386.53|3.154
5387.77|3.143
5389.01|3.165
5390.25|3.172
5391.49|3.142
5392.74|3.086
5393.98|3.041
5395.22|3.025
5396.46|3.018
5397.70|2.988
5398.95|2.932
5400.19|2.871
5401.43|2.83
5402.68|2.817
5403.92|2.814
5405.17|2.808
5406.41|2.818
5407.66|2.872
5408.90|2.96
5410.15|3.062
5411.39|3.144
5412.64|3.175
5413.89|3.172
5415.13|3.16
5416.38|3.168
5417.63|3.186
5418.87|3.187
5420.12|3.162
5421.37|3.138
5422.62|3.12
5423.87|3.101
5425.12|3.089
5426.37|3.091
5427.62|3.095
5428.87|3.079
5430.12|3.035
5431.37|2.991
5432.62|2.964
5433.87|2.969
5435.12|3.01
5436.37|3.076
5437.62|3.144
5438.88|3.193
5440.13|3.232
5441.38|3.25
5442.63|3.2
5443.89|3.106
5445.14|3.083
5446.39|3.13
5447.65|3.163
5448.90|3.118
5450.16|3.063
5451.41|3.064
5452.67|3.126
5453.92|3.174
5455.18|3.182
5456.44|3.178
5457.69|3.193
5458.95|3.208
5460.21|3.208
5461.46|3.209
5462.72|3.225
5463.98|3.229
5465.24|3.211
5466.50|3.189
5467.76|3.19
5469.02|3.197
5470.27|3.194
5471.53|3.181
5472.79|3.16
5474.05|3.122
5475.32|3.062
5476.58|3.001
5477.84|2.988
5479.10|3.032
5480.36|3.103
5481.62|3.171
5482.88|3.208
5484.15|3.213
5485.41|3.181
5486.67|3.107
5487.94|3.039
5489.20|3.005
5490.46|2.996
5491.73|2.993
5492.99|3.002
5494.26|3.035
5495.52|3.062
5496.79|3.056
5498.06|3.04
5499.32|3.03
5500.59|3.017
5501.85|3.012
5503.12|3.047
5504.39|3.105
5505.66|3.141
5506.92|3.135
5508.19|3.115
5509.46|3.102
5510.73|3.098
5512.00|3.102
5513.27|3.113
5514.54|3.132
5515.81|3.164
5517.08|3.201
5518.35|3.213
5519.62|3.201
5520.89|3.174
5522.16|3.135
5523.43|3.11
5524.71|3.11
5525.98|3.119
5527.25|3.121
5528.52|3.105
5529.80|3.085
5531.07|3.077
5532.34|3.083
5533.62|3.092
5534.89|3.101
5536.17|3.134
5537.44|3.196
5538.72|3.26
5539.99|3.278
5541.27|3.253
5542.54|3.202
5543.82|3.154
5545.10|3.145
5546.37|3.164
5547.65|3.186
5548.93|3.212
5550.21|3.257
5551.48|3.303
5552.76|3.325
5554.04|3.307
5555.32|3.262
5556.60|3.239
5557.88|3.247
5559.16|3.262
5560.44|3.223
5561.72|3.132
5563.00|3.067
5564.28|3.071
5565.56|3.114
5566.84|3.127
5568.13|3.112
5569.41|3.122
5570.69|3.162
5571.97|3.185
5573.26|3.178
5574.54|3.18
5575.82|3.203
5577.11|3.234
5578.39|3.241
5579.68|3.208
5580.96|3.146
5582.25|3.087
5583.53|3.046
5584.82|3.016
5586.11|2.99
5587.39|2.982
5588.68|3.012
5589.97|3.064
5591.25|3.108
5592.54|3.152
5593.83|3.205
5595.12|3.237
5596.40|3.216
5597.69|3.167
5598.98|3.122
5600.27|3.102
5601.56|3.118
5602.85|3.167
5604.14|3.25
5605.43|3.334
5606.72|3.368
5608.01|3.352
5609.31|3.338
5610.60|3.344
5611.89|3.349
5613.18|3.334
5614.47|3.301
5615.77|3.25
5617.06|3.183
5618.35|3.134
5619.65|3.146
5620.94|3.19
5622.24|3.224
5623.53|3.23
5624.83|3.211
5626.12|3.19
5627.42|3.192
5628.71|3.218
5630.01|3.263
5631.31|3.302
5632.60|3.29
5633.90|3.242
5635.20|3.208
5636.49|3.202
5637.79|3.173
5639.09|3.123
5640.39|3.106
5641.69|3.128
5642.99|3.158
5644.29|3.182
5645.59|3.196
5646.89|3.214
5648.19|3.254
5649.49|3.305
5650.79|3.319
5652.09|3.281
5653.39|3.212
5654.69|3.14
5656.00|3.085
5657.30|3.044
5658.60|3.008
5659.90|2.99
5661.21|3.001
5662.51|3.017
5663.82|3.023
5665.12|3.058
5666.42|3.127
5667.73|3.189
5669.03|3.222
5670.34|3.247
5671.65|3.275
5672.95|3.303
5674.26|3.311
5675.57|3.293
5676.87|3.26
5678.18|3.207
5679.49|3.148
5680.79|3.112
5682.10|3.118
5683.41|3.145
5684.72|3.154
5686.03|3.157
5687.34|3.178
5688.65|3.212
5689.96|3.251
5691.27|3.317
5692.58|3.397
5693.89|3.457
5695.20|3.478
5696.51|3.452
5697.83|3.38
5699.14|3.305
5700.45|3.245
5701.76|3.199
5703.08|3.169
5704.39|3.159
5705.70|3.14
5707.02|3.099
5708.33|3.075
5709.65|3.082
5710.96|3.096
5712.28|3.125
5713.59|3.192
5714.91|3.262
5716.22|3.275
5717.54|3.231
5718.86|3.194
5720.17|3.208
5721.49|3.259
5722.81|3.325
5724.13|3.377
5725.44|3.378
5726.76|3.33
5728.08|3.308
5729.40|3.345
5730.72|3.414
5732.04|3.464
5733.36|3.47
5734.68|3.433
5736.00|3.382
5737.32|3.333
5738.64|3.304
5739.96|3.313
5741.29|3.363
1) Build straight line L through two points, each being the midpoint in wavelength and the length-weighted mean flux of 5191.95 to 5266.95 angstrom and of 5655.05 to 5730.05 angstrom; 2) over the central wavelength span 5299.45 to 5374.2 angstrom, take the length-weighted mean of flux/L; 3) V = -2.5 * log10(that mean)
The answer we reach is -0.09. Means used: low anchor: 2.84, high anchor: 3.21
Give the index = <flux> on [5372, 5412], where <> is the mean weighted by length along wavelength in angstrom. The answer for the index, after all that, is 3.07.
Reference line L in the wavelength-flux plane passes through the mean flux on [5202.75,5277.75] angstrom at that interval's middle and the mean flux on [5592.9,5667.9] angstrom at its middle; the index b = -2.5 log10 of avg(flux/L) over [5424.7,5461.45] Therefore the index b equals -0.036 mag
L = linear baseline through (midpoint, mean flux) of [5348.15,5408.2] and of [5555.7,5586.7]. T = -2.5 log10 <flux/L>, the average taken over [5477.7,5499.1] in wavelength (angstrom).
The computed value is 0.03 mag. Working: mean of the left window 3.15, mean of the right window 3.15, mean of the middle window 3.07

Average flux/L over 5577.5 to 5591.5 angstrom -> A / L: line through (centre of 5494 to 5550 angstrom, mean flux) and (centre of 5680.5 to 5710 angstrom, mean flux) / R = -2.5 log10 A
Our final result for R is 0.028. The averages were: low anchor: 3.13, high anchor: 3.23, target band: 3.08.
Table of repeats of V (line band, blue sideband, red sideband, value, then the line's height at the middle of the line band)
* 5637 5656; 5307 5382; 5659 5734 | 0.01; 3.22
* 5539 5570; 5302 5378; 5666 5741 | 0.01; 3.22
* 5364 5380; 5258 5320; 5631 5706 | -0.02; 3.05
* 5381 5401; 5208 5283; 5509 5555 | -0.03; 3.01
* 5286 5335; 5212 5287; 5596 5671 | -0.07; 2.93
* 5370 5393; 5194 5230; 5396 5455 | -0.06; 3.01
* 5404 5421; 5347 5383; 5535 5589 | 0.06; 3.23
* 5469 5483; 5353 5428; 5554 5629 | 0.01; 3.16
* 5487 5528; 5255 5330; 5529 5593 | 0.01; 3.13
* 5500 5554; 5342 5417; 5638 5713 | 0.01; 3.17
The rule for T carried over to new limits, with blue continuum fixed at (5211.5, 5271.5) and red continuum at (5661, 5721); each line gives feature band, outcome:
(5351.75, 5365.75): -0.16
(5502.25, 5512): -0.01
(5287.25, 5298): -0.09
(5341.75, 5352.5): -0.08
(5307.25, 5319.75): -0.11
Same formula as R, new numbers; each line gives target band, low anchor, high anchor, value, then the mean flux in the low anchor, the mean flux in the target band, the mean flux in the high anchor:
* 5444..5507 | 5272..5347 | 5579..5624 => 0.01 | 3.08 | 3.12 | 3.18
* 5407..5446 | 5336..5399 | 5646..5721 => 0.03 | 3.19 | 3.1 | 3.2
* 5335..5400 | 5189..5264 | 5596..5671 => -0.08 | 2.84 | 3.18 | 3.19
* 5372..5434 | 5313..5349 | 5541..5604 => 0.01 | 3.08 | 3.08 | 3.16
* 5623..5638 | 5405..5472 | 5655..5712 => -0.02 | 3.12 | 3.23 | 3.19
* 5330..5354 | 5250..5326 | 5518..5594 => -0.03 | 3.01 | 3.13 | 3.16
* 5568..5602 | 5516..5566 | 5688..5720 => 0.02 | 3.18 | 3.13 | 3.24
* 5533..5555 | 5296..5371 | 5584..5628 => -0.01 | 3.16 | 3.21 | 3.19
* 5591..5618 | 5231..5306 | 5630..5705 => -0.03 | 2.94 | 3.24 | 3.21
